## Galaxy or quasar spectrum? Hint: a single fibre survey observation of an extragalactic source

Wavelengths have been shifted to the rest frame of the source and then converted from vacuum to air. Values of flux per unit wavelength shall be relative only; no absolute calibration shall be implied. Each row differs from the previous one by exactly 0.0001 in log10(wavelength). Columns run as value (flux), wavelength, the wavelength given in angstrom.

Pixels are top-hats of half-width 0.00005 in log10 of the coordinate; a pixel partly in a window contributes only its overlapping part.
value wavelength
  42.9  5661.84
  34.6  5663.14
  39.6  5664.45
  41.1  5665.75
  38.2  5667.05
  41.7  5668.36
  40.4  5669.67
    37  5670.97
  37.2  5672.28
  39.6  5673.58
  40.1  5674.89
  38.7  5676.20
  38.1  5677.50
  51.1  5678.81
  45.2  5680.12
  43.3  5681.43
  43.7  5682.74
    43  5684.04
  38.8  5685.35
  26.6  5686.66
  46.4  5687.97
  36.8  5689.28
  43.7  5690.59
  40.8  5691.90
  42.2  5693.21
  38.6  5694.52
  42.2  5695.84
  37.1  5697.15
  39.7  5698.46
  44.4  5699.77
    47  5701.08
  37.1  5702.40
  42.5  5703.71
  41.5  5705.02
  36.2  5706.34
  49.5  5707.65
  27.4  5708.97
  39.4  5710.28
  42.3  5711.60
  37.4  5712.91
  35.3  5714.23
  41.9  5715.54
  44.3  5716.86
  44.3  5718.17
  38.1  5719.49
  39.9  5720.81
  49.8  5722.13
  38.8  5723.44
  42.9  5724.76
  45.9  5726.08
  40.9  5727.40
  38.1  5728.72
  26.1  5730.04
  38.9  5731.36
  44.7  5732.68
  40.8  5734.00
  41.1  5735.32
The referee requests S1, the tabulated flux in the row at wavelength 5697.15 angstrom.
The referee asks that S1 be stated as 37.1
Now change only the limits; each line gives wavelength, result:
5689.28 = 36.8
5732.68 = 44.7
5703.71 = 42.5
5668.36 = 41.7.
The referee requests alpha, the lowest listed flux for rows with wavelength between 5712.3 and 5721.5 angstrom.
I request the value 35.3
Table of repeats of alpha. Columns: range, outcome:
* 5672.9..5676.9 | 38.7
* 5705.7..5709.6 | 27.4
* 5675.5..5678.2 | 38.1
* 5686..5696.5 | 26.6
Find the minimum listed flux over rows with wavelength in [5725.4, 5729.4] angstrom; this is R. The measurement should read 38.1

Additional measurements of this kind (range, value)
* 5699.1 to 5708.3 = 36.2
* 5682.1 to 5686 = 38.8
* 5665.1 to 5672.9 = 37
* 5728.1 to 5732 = 26.1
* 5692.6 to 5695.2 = 38.6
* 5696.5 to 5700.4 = 37.1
